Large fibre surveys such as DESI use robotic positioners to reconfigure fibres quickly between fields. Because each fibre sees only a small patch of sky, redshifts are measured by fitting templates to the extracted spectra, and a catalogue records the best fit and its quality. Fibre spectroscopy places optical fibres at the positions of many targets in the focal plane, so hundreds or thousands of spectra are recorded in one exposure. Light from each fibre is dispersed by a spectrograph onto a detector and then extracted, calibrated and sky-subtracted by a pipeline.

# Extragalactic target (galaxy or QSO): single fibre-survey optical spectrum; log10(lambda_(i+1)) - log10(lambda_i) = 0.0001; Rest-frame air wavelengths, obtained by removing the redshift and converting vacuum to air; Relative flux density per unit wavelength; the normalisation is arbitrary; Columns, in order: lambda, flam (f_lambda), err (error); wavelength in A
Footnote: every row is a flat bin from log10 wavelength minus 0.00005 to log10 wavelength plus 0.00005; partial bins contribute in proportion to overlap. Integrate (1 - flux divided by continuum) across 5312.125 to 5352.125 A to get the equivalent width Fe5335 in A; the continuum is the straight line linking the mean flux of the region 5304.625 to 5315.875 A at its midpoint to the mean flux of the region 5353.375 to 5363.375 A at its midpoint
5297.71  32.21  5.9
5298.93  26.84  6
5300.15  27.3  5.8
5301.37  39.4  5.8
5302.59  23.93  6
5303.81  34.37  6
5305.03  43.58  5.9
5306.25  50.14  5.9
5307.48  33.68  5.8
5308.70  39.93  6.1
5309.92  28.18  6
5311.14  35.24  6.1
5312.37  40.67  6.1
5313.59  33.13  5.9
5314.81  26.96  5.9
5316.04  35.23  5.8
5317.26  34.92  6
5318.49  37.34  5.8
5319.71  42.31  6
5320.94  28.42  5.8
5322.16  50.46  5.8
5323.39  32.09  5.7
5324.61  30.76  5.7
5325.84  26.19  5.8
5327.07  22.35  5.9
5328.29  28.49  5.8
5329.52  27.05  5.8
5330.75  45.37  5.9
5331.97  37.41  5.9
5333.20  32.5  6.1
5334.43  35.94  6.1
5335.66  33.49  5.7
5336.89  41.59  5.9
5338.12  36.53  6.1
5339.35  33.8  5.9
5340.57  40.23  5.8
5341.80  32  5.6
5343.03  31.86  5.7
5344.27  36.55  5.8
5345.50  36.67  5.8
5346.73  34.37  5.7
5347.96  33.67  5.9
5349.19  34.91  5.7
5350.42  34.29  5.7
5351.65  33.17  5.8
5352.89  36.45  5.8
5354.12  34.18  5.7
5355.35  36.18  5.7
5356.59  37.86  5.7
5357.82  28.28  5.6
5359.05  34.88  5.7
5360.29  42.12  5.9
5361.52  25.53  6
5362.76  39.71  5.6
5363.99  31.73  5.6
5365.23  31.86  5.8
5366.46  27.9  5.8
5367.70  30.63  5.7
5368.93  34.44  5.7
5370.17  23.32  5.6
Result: 1.46 A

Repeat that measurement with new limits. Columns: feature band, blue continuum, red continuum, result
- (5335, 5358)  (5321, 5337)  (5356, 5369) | -1.2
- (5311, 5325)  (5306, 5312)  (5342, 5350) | 0.2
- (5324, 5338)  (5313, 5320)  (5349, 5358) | 0.7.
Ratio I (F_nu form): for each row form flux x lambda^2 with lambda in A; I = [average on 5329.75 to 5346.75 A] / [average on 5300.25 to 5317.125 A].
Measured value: 1.0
